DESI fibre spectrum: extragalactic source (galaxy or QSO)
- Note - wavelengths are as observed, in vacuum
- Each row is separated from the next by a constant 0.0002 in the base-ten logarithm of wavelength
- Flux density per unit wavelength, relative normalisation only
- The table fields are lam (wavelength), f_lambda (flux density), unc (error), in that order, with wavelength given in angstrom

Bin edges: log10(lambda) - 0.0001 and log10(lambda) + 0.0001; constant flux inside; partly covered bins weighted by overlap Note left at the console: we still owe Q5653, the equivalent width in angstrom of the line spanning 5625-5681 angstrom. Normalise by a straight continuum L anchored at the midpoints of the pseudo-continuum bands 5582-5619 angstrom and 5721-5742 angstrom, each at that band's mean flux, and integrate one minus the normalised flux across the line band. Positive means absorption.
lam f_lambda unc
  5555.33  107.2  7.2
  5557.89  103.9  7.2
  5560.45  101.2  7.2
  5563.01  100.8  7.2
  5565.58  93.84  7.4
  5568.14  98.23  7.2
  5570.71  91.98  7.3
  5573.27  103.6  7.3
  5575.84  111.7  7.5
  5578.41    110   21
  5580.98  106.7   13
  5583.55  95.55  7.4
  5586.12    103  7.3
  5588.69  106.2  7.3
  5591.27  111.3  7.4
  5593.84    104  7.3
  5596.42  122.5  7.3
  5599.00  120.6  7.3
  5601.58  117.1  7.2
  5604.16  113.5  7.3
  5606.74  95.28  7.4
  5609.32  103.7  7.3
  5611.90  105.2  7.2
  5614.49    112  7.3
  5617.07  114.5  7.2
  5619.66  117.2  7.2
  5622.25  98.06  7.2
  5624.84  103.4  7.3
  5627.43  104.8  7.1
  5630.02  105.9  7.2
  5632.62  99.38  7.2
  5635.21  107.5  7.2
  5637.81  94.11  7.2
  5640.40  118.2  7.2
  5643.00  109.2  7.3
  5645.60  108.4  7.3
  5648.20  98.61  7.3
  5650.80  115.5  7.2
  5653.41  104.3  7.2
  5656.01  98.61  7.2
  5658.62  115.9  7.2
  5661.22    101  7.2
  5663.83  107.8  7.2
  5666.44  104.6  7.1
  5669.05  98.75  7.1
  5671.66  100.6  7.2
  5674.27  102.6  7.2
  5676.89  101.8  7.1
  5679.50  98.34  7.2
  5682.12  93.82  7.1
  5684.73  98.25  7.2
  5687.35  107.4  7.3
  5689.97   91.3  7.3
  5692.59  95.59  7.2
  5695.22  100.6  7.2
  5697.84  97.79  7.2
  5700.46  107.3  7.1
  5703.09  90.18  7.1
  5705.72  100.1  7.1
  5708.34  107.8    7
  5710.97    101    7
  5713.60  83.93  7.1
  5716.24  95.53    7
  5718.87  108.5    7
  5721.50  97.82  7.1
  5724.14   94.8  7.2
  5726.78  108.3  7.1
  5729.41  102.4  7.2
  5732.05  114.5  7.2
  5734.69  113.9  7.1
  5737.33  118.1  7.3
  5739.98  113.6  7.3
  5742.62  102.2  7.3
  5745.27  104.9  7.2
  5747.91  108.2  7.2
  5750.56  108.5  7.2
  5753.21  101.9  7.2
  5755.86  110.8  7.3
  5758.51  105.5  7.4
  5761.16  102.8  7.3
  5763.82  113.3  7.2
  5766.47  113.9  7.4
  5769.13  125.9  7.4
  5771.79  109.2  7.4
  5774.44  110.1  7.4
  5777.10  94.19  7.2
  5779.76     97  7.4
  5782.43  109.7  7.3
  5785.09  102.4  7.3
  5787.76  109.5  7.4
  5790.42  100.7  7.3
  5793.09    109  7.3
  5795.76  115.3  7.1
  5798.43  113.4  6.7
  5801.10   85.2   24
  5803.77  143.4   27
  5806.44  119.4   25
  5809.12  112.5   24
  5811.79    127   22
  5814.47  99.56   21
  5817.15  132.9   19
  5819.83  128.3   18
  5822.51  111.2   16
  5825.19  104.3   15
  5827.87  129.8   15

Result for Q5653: 2.1 angstrom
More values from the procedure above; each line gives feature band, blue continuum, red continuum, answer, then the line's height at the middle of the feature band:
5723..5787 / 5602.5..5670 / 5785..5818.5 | 2.1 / 111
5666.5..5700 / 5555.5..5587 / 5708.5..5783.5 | 1.7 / 105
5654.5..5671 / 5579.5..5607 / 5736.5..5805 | 0.7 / 109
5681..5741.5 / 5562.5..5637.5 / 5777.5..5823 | 4.2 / 110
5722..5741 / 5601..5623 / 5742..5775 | 0.0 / 109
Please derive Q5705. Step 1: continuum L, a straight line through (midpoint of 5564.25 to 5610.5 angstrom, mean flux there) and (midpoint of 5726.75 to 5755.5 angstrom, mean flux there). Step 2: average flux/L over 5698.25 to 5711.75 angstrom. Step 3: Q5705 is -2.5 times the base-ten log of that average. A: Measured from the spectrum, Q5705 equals 0.07 mag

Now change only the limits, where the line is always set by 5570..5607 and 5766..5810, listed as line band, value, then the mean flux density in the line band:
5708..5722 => 0.112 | 98.6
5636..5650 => 0.025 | 106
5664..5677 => 0.069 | 102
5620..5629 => 0.047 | 104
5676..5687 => 0.107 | 98.8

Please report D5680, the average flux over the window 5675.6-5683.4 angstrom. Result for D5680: 98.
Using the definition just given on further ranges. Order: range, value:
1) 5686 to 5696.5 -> 98.6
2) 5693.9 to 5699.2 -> 99.3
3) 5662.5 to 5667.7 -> 106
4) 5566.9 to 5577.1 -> 101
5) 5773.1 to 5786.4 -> 103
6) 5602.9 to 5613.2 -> 104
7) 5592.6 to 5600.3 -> 116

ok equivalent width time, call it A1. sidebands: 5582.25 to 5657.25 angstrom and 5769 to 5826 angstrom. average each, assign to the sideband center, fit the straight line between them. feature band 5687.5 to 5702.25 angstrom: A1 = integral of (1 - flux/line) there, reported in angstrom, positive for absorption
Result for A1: 1.4 angstrom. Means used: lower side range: 107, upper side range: 112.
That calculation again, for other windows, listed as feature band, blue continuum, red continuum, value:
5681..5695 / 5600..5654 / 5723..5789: 1.3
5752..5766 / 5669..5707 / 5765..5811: 0.0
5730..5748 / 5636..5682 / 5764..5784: -0.5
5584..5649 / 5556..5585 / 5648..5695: -3.7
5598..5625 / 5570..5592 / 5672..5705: -1.6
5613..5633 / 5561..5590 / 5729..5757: -0.6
